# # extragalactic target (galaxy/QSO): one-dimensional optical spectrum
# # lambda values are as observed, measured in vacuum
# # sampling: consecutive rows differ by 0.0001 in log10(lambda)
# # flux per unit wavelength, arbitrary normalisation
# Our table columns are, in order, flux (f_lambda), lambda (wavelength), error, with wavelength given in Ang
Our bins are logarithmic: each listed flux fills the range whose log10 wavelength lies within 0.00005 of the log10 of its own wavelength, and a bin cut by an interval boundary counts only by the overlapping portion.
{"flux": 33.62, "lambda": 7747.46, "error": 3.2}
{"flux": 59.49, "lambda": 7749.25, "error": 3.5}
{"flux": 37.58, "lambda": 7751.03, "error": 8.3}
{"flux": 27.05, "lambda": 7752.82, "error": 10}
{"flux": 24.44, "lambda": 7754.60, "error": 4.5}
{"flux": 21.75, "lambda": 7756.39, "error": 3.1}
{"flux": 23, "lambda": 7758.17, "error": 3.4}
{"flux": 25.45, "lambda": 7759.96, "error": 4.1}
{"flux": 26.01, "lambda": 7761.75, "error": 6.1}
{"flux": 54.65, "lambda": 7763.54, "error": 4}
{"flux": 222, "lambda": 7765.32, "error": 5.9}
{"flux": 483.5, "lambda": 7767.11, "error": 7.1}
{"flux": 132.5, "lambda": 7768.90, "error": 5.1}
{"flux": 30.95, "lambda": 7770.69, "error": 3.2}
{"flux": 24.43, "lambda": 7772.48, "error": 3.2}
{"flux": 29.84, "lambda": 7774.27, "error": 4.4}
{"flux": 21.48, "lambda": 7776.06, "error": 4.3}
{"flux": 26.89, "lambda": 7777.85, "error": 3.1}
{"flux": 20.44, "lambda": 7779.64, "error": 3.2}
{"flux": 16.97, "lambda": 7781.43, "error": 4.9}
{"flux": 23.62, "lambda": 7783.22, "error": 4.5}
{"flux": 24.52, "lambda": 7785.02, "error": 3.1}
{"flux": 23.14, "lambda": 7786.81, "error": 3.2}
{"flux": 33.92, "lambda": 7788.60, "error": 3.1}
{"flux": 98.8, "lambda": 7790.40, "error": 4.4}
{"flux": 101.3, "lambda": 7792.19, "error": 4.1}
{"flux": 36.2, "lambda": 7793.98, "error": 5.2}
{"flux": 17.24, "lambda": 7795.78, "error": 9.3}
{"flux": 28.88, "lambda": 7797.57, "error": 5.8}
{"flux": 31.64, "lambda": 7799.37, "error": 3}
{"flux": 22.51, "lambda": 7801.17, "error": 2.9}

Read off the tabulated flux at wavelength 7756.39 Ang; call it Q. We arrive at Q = 21.75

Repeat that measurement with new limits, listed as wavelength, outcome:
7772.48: 24.43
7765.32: 222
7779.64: 20.44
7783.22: 23.62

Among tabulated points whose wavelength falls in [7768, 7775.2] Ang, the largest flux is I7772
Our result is 132.5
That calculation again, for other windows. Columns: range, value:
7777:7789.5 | 33.92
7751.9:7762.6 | 27.05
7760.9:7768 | 483.5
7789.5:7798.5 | 101.3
